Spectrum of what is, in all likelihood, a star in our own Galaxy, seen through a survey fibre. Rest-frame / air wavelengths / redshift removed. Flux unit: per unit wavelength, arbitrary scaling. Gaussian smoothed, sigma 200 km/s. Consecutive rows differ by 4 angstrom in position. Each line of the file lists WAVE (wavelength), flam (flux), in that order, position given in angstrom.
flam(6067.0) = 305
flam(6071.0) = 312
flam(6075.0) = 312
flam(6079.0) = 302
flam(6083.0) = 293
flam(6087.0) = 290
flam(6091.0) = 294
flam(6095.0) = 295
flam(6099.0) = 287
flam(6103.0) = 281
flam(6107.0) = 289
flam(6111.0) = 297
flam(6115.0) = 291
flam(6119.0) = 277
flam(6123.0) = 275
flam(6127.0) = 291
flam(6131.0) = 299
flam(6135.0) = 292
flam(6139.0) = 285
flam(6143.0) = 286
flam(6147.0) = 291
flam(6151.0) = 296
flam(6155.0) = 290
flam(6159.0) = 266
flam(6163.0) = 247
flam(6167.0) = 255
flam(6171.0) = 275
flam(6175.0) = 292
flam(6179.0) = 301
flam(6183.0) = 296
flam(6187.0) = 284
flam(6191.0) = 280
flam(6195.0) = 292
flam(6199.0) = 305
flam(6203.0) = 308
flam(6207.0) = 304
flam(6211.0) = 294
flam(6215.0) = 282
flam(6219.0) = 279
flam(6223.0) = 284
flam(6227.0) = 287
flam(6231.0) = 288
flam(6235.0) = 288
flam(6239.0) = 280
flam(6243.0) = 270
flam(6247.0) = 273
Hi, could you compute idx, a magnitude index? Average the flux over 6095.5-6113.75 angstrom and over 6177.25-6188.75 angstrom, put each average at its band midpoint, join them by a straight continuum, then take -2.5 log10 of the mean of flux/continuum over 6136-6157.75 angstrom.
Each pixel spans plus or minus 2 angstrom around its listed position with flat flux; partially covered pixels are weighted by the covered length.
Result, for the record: 0.01 mag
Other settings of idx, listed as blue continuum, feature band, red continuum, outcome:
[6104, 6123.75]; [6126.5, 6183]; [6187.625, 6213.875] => 0.03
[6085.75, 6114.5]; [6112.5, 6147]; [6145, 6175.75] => -0.02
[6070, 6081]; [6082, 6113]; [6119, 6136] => 0.03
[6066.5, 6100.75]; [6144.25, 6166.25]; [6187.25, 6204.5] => 0.07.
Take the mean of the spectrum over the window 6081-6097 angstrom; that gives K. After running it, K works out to 293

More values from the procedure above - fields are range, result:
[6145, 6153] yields 294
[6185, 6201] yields 290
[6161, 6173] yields 259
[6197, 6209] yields 306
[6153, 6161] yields 278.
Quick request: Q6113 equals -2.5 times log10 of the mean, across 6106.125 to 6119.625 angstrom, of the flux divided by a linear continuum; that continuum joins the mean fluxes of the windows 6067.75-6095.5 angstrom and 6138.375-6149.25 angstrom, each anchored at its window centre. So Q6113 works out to 0.016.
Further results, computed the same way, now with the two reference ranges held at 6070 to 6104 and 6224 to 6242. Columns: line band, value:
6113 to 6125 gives 0.048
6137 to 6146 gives 0.022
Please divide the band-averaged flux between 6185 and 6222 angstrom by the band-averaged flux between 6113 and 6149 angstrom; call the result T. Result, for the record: 1.0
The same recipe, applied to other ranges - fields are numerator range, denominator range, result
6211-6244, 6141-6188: 1.01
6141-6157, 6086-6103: 1.00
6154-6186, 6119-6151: 0.96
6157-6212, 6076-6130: 0.98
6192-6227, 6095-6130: 1.02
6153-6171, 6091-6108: 0.92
